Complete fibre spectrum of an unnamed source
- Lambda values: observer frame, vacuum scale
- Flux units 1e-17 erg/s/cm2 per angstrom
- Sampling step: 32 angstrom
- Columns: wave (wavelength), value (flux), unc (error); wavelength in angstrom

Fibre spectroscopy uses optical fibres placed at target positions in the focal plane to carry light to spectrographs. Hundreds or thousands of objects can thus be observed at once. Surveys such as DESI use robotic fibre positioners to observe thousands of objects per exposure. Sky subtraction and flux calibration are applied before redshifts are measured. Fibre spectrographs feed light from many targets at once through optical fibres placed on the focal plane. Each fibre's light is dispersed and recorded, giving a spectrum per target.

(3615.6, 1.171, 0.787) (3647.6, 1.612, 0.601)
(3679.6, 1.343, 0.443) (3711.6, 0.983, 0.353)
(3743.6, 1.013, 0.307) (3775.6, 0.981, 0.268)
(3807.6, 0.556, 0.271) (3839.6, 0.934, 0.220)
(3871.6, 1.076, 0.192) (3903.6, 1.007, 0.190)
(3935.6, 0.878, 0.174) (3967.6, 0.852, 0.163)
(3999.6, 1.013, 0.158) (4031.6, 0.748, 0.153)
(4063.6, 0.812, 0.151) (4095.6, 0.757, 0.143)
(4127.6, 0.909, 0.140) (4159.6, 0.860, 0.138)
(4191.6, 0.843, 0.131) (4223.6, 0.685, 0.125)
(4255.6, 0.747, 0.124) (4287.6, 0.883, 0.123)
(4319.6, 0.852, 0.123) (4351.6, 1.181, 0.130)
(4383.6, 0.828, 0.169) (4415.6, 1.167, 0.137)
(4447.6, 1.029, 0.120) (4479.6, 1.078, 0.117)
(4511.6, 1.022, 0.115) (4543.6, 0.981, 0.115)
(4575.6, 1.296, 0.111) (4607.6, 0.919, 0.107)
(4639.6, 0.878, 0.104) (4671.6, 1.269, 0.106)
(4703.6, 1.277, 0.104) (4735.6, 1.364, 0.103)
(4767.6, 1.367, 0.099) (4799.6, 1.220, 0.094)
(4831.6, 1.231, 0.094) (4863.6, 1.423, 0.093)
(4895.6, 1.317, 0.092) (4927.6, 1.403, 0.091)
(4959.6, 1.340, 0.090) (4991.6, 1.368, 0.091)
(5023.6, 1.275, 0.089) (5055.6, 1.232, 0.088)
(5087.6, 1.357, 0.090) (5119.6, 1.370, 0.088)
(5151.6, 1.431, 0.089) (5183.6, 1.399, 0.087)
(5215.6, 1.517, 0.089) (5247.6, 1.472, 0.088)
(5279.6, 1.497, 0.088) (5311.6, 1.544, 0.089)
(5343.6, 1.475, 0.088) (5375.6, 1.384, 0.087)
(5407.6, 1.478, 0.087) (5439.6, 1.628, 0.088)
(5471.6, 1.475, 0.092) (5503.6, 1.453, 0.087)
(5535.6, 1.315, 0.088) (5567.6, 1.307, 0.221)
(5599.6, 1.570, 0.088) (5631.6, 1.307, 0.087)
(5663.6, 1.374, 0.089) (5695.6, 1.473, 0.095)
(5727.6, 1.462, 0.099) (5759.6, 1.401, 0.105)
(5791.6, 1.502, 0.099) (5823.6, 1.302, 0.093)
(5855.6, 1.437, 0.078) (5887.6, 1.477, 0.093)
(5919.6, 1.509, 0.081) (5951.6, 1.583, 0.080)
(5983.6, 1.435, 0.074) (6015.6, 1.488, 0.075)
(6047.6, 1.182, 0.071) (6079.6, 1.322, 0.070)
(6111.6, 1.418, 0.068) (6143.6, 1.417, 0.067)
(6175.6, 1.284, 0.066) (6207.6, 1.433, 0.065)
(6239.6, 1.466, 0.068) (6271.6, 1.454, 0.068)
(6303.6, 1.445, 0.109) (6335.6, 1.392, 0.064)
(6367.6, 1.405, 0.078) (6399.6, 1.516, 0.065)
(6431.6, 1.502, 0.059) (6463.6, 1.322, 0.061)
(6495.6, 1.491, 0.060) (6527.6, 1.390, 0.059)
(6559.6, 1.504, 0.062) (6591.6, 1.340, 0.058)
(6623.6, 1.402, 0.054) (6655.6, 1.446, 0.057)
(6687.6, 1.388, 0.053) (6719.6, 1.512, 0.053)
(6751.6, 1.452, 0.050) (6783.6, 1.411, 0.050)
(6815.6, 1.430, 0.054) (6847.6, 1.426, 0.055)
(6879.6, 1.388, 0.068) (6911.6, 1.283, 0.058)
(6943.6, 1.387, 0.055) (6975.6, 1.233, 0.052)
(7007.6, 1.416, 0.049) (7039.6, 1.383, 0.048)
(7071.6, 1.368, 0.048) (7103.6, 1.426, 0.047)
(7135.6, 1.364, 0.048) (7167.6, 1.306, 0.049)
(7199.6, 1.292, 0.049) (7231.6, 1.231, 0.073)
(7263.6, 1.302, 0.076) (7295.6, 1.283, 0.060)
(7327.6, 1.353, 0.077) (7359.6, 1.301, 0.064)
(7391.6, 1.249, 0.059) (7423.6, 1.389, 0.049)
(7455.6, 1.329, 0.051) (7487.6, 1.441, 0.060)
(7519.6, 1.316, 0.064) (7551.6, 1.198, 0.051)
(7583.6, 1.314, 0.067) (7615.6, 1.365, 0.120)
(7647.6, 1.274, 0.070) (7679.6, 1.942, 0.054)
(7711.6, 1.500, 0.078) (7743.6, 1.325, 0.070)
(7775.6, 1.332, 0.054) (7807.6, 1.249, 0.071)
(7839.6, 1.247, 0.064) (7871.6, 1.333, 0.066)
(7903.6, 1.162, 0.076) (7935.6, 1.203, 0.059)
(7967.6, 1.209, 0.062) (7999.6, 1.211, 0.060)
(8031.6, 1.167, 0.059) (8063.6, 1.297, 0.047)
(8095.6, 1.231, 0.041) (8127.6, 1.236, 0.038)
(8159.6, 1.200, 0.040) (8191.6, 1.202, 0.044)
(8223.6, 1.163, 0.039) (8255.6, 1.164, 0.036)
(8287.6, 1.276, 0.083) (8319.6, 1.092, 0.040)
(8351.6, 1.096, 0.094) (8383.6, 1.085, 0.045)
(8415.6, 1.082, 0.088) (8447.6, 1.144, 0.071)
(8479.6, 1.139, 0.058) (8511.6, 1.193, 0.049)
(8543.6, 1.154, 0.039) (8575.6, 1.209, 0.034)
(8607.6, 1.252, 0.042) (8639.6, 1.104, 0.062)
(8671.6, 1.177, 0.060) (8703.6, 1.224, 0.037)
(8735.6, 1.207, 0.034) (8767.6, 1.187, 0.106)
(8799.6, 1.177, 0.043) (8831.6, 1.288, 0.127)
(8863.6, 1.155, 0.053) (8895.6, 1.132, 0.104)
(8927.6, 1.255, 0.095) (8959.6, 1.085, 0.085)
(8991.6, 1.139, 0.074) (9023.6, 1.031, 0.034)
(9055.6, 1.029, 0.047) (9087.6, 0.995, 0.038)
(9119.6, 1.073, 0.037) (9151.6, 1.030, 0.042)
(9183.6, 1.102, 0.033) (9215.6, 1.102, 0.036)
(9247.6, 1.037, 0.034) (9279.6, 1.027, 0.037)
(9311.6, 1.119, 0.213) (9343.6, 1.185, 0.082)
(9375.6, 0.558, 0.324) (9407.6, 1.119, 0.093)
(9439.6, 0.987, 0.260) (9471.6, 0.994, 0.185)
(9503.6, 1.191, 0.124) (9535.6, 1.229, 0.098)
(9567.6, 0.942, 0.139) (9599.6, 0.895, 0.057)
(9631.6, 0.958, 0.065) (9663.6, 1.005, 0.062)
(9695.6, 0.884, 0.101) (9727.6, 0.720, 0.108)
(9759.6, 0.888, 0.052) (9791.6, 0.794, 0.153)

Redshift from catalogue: 0.169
